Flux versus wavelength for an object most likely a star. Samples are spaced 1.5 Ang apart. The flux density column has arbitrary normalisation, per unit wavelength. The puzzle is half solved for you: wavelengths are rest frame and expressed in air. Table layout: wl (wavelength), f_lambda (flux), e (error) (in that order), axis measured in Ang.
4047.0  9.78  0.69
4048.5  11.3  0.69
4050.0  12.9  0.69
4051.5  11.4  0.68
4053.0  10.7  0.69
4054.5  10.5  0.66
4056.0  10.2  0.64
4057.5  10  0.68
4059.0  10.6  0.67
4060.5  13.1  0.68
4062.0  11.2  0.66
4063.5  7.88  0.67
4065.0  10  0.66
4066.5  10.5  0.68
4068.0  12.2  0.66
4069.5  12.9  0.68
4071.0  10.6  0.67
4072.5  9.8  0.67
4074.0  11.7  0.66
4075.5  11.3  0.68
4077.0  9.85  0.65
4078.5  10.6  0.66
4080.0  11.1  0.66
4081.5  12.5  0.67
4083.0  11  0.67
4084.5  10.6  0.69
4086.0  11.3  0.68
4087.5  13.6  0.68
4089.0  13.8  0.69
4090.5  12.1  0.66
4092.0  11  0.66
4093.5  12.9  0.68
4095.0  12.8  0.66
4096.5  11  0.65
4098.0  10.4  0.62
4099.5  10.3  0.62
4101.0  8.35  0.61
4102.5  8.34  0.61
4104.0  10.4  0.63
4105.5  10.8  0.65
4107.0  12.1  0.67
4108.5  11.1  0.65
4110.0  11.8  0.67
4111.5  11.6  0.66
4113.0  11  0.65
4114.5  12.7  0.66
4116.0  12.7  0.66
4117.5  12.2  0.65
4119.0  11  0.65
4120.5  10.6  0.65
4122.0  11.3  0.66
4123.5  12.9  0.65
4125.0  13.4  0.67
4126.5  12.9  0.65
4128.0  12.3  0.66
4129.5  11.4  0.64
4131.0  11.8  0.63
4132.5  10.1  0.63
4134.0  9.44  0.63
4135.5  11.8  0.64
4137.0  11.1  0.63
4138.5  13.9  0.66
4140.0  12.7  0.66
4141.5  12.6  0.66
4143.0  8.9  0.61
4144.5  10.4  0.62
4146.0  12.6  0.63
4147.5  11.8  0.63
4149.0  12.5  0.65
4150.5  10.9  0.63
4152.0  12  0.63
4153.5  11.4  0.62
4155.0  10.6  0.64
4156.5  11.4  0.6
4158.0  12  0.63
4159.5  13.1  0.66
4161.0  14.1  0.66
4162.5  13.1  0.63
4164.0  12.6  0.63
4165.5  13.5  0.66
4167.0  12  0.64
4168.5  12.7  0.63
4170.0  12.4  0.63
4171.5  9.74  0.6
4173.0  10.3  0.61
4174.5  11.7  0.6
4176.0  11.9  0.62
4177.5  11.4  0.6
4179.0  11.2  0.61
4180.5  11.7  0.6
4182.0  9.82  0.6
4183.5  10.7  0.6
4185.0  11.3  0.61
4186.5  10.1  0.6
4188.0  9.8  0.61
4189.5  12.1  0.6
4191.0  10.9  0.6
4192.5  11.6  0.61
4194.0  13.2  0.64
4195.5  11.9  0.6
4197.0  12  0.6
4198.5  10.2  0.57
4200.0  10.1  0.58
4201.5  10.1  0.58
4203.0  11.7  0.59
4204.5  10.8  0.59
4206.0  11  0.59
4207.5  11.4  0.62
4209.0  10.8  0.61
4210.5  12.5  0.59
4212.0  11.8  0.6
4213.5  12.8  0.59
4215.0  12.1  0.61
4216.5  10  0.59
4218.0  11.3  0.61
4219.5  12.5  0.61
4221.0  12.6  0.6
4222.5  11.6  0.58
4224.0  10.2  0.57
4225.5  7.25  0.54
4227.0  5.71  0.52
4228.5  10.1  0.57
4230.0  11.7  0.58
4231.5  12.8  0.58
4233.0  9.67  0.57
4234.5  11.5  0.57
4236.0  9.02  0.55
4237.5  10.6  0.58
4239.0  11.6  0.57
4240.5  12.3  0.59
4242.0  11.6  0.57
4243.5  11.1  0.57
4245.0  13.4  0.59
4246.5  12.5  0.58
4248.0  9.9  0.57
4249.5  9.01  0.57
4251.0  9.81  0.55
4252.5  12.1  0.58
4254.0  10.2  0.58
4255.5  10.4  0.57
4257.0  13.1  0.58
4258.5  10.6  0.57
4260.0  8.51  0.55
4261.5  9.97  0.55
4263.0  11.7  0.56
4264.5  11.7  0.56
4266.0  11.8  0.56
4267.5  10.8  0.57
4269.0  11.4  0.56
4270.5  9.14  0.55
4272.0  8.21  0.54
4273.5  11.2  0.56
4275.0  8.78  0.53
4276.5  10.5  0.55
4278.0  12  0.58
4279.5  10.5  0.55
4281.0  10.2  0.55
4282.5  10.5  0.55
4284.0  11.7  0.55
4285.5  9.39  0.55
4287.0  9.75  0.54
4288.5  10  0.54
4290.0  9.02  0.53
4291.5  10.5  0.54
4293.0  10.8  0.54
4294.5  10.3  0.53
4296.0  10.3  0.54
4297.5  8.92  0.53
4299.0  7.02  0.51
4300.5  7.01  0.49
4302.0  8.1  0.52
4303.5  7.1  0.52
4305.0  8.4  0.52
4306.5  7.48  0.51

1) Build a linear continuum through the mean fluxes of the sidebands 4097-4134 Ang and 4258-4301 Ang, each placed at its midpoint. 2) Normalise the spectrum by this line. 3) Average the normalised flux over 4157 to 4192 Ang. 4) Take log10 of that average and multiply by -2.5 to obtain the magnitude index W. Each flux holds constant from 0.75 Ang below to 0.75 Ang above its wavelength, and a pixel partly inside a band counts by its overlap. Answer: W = -0.078 mag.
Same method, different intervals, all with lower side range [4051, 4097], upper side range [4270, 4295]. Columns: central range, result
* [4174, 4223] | -0.07 mag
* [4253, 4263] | -0.03 mag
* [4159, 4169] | -0.21 mag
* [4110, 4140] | -0.08 mag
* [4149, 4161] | -0.10 mag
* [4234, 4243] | -0.07 mag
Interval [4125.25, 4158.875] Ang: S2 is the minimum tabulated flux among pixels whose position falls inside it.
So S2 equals 8.9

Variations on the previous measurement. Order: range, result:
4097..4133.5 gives 8.34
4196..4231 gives 5.71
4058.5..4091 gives 7.88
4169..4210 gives 9.74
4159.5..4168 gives 12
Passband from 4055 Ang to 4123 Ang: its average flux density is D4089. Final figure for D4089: 11.2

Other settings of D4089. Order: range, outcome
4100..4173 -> 11.6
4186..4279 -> 10.9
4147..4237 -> 11.3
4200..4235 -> 10.9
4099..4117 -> 11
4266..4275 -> 10.2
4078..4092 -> 11.8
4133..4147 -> 11.5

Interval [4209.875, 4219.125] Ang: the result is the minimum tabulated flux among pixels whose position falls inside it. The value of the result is 10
